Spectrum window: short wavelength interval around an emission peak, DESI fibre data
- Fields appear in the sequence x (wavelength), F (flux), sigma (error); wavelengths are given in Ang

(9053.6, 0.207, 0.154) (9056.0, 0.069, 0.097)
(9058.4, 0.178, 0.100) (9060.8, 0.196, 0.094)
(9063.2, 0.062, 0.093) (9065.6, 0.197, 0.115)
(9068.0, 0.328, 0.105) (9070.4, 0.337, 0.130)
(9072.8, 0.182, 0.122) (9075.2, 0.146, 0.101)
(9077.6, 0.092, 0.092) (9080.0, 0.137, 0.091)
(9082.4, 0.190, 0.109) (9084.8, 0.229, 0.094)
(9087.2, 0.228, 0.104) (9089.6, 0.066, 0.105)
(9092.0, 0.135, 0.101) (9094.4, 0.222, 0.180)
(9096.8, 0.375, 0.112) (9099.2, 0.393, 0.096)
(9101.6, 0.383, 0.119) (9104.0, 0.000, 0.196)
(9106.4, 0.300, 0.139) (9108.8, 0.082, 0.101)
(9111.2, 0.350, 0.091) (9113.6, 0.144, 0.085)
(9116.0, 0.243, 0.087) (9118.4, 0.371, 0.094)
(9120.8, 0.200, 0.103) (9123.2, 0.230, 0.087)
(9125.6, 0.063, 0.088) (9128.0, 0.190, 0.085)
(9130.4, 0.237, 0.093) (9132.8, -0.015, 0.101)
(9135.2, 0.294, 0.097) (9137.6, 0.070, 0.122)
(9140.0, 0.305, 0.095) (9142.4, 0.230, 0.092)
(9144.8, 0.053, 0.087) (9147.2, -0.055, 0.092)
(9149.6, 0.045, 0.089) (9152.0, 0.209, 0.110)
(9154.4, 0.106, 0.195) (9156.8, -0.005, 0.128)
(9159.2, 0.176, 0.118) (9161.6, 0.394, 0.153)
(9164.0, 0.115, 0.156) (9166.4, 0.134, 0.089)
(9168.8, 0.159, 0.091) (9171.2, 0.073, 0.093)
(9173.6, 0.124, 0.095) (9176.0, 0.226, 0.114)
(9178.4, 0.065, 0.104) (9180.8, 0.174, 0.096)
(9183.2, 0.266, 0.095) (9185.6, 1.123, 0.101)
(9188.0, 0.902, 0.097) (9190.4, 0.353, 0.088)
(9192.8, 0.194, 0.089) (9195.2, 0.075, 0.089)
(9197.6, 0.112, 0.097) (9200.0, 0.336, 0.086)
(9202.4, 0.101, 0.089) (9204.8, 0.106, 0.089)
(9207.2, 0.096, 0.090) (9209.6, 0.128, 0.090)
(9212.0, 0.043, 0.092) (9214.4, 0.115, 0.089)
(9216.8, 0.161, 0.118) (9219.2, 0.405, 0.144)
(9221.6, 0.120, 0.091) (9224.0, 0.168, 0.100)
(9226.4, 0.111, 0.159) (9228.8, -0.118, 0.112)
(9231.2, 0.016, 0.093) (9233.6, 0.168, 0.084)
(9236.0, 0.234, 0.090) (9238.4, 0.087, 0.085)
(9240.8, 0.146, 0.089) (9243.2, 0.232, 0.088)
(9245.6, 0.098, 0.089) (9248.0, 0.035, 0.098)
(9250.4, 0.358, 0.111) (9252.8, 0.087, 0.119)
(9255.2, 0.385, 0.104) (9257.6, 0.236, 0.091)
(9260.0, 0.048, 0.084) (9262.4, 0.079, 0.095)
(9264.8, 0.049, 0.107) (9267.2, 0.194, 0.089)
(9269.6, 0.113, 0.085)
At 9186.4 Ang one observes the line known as [O III] 5007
